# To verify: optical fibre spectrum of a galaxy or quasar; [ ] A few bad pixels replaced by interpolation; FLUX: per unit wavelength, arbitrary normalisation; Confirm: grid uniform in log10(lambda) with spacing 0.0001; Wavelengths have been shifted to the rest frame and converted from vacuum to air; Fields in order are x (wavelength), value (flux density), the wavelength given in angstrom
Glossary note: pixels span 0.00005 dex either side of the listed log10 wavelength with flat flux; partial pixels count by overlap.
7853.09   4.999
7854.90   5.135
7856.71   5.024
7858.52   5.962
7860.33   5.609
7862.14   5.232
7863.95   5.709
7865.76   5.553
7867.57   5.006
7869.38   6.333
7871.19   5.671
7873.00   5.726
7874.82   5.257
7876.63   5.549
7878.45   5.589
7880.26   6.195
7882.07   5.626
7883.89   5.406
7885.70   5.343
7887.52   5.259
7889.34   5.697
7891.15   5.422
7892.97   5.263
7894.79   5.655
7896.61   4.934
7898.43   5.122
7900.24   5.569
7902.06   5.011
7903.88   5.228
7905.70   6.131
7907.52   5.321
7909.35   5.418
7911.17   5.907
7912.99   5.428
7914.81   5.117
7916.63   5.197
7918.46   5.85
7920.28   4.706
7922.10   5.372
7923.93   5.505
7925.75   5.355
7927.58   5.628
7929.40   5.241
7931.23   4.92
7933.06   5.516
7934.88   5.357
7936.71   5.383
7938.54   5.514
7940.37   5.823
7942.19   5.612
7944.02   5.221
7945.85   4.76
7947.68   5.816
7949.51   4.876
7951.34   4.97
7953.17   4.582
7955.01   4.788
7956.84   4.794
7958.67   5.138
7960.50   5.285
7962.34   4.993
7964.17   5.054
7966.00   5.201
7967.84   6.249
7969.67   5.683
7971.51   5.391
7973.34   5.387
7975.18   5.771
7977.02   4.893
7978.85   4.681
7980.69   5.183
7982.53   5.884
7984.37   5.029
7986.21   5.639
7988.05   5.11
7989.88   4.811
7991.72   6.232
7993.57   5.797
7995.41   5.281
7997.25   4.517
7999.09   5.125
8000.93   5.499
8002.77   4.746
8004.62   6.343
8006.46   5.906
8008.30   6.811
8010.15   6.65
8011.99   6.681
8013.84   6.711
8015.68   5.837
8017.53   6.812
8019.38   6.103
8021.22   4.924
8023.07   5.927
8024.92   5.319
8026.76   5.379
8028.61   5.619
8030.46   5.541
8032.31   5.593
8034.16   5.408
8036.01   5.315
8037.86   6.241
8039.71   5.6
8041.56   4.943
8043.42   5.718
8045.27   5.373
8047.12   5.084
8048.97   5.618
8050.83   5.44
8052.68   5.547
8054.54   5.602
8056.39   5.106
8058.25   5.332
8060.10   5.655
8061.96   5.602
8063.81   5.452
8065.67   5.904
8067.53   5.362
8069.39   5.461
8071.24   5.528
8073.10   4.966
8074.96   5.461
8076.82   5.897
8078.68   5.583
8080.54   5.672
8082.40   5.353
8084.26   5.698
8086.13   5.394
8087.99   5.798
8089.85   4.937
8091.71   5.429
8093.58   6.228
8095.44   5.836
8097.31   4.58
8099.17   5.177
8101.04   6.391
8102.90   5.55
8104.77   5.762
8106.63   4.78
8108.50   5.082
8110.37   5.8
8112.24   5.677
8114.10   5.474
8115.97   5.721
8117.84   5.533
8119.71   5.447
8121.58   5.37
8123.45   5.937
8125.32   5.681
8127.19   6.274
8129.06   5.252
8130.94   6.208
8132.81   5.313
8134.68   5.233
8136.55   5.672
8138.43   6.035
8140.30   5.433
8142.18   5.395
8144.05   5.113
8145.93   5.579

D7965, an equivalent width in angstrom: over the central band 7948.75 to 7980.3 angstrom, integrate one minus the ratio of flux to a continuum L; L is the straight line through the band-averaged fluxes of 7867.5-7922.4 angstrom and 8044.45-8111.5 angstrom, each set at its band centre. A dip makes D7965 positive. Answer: 1.8 angstrom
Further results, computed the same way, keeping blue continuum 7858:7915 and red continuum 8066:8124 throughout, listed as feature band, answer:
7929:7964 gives 2.07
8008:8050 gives -2.00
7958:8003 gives 1.62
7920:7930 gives 0.31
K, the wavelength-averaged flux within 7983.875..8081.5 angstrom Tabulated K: 5.6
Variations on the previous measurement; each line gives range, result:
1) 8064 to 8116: 5.51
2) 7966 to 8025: 5.65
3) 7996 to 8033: 5.8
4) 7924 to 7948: 5.39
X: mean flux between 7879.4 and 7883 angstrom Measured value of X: 5.9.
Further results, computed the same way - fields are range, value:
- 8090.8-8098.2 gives 5.52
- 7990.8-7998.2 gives 5.45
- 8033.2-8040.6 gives 5.64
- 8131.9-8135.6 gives 5.28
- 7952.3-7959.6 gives 4.83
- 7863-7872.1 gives 5.66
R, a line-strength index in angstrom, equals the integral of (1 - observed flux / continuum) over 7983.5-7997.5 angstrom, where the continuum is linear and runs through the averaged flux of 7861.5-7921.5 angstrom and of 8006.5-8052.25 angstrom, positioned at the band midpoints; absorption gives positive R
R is 0.9 angstrom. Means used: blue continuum 5.47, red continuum 5.78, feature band 5.34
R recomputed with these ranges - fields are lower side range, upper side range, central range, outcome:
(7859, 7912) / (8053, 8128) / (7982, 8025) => -1.7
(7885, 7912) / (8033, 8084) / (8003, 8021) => -2.7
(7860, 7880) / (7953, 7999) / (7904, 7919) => -0.2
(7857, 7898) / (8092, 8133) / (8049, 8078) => 0.5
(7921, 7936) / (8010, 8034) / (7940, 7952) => 0.4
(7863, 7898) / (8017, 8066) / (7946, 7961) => 1.4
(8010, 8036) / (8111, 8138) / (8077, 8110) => 1.2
